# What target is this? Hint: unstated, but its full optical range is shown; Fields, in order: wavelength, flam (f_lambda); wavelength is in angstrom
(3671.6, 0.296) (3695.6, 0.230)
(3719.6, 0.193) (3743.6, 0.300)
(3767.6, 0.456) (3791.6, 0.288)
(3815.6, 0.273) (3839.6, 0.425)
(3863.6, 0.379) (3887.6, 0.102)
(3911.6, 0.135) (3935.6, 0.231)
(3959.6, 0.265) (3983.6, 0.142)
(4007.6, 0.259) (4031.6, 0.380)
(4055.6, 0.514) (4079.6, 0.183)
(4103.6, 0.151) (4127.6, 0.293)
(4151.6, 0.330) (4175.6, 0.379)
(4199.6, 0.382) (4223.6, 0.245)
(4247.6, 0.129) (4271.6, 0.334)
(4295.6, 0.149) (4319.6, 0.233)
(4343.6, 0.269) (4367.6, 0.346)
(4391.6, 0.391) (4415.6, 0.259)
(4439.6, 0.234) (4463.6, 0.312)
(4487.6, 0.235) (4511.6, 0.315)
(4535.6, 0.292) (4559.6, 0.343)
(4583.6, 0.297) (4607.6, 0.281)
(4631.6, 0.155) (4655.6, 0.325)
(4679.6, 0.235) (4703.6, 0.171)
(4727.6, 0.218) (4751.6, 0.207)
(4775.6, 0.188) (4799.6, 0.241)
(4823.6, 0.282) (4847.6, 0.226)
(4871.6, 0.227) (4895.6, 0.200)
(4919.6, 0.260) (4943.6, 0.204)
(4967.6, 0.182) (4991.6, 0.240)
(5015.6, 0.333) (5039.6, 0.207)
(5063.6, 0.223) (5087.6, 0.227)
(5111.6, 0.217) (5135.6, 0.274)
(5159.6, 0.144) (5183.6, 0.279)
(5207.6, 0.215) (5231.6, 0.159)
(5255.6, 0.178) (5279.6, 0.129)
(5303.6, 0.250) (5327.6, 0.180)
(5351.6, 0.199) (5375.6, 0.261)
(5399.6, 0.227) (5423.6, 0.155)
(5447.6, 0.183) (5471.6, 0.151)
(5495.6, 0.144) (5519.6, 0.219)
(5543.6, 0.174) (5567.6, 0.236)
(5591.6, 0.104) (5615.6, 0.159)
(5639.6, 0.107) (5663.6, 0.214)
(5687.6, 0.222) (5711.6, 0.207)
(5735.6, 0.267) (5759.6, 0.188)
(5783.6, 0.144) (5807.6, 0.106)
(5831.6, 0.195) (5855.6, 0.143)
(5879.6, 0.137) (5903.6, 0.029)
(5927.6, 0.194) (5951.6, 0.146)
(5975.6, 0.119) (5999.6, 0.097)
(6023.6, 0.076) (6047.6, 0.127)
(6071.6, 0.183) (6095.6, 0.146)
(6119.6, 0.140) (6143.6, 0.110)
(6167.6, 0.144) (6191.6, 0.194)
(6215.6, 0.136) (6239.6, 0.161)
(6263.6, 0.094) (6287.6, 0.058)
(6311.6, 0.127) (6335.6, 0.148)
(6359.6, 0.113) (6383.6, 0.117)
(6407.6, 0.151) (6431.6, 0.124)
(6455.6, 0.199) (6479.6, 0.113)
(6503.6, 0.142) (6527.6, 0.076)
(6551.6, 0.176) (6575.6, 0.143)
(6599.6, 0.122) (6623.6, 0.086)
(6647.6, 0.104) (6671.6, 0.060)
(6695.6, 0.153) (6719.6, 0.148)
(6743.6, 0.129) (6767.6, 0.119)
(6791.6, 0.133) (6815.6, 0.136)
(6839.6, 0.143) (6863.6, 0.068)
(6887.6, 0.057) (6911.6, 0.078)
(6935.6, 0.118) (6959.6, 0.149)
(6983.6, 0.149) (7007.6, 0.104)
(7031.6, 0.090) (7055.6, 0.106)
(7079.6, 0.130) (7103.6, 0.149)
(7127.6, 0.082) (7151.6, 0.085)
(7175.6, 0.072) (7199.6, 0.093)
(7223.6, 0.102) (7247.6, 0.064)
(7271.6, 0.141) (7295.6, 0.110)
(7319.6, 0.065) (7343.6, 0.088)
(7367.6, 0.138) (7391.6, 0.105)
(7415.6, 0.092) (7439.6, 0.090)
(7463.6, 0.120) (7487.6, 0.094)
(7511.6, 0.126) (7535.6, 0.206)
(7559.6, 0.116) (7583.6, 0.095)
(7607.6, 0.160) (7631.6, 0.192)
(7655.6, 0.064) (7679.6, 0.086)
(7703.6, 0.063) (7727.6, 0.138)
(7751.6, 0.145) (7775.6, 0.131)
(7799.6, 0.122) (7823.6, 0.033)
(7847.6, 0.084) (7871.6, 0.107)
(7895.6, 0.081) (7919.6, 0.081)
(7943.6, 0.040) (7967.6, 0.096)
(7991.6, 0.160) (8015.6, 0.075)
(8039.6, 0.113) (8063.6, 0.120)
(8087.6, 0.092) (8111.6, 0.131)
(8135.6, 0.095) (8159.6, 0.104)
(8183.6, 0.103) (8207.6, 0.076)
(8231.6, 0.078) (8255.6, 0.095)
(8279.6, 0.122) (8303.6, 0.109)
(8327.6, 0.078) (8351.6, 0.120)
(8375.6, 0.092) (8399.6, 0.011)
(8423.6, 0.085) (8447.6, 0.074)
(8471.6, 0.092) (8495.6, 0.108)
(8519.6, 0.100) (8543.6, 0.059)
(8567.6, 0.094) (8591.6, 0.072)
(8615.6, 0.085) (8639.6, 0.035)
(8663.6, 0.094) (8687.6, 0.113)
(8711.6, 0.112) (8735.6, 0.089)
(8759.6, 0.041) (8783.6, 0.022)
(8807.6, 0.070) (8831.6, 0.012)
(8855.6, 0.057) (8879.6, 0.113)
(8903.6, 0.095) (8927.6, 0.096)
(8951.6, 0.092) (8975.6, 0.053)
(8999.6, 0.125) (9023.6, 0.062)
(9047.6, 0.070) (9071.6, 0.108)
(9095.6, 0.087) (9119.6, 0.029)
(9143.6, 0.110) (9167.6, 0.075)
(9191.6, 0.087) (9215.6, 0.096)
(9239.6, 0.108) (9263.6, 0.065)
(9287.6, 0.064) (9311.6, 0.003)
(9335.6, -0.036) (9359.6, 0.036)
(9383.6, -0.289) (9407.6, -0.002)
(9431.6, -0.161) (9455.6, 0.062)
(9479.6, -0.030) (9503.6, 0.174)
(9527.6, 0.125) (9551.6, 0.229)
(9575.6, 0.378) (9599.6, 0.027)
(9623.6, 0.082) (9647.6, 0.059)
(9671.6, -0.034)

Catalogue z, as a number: 1.57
